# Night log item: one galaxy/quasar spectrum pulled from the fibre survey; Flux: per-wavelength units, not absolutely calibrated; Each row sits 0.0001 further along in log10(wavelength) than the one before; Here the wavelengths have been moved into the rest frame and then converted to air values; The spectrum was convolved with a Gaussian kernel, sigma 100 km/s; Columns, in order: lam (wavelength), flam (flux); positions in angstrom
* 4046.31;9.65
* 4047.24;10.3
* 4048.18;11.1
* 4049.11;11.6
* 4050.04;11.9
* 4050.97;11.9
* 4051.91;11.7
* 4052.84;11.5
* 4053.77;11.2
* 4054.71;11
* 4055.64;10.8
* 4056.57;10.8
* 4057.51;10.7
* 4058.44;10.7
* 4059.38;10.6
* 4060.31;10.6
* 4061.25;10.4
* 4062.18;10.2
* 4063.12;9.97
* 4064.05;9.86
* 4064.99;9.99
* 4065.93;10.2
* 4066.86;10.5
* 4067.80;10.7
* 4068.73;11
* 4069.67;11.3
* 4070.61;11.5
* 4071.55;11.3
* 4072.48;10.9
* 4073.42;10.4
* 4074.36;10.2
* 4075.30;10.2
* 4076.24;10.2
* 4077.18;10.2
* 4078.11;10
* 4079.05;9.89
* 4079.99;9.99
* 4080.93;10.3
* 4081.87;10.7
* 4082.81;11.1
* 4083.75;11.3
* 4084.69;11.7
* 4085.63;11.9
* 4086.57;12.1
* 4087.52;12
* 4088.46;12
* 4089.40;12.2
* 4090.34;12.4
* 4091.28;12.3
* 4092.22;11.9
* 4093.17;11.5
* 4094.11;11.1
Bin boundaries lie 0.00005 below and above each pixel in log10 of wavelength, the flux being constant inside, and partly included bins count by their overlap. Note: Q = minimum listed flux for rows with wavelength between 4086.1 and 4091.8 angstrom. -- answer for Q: 12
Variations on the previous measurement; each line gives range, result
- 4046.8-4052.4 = 10.3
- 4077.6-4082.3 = 9.89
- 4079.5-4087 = 9.99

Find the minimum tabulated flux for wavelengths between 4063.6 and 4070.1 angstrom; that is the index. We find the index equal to 9.86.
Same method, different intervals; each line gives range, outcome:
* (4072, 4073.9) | 10.4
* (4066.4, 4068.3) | 10.5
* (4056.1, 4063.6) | 9.97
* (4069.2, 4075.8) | 10.2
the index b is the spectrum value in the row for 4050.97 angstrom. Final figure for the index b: 11.9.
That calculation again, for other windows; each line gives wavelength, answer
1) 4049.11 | 11.6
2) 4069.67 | 11.3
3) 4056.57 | 10.8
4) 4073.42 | 10.4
